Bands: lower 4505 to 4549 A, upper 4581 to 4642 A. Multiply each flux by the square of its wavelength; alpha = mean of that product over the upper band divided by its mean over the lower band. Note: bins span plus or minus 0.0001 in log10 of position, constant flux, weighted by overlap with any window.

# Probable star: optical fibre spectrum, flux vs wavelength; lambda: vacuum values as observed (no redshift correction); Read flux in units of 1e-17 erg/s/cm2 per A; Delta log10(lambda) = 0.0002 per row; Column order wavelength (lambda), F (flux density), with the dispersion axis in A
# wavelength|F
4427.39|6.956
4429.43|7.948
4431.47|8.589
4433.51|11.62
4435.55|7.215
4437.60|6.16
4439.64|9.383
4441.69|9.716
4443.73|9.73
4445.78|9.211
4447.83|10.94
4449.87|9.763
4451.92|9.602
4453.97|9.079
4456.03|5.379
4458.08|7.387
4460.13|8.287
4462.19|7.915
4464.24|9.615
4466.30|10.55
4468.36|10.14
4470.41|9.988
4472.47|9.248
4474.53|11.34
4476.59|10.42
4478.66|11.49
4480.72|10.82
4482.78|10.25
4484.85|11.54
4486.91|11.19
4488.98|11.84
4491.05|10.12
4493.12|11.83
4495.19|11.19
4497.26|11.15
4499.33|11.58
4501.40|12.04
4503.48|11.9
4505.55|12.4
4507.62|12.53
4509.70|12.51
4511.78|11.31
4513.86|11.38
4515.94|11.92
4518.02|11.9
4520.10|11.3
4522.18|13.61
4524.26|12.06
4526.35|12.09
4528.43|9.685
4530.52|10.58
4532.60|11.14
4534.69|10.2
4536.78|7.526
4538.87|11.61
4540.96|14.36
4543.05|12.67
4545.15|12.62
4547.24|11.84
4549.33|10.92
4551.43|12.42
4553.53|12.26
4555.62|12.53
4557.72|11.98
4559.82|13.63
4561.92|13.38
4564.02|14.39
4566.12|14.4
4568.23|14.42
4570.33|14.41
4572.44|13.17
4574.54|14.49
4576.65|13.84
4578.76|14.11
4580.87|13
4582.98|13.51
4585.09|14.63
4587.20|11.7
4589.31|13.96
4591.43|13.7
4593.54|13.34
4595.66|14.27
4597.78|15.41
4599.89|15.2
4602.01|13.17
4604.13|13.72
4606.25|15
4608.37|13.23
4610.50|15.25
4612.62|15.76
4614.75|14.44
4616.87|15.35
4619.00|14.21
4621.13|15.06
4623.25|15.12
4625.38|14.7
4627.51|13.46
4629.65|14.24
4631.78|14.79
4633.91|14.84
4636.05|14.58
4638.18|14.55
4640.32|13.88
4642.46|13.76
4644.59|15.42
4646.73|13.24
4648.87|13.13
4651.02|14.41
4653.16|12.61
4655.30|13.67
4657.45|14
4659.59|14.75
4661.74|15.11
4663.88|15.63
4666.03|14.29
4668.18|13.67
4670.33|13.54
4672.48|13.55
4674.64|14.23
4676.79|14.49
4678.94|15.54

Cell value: 1.27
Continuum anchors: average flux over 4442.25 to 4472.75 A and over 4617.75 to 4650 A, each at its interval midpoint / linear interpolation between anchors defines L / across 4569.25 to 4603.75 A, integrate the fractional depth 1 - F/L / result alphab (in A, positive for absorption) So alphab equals -2.5 A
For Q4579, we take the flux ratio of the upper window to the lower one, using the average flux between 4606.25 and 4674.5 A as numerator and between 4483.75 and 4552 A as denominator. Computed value 1.24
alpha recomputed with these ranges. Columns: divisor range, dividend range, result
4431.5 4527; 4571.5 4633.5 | 1.43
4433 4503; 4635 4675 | 1.54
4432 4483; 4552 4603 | 1.54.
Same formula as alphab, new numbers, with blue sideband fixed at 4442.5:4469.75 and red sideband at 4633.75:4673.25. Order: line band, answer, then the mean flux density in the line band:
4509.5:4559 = -2.76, 11.7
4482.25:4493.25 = -1.37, 11.1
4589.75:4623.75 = -4.12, 14.5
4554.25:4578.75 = -3.69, 13.7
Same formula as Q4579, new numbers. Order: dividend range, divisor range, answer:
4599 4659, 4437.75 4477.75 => 1.54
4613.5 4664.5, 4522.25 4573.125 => 1.17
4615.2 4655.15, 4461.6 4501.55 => 1.33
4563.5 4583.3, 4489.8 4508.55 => 1.20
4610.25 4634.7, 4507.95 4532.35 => 1.26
